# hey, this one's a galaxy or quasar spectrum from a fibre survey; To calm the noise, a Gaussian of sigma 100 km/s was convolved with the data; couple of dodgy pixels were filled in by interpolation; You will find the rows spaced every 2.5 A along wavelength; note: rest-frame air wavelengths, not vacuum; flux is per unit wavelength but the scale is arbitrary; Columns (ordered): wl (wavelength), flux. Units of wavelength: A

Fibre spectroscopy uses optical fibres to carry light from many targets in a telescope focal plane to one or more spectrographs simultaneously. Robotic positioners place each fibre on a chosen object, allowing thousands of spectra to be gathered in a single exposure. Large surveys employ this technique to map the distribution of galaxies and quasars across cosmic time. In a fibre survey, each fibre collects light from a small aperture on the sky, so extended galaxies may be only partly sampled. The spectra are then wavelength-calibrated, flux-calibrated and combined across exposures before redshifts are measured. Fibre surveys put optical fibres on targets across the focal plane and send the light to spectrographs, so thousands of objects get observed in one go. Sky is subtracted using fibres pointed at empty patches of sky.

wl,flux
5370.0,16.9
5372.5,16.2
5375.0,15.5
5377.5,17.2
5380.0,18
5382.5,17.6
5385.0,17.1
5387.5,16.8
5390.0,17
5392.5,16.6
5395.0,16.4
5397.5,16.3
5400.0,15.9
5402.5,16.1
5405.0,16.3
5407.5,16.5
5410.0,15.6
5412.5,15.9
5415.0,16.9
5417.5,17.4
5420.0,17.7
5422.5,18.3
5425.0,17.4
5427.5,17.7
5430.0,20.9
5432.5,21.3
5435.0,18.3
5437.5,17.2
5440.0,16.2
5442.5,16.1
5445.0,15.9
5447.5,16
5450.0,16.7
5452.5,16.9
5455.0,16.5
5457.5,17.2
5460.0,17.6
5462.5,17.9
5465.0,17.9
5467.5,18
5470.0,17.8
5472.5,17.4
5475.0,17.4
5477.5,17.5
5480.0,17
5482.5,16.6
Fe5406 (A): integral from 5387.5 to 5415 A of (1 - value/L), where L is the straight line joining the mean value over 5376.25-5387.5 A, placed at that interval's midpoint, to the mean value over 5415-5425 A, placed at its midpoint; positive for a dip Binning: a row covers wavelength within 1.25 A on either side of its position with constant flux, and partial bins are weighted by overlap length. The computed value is 1.9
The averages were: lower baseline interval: 17.4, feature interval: 16.3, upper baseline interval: 17.6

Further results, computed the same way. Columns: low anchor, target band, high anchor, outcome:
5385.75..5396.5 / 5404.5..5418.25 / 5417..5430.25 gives 0.9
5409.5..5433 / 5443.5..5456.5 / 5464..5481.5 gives 0.9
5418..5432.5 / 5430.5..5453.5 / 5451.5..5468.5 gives 1.0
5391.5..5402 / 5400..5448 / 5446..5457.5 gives -2.3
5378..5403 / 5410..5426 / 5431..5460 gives -0.1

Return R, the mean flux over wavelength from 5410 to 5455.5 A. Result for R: 17.4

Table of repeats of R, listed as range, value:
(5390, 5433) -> 17.2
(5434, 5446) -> 16.7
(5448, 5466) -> 17.2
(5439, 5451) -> 16.2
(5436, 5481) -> 17.1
